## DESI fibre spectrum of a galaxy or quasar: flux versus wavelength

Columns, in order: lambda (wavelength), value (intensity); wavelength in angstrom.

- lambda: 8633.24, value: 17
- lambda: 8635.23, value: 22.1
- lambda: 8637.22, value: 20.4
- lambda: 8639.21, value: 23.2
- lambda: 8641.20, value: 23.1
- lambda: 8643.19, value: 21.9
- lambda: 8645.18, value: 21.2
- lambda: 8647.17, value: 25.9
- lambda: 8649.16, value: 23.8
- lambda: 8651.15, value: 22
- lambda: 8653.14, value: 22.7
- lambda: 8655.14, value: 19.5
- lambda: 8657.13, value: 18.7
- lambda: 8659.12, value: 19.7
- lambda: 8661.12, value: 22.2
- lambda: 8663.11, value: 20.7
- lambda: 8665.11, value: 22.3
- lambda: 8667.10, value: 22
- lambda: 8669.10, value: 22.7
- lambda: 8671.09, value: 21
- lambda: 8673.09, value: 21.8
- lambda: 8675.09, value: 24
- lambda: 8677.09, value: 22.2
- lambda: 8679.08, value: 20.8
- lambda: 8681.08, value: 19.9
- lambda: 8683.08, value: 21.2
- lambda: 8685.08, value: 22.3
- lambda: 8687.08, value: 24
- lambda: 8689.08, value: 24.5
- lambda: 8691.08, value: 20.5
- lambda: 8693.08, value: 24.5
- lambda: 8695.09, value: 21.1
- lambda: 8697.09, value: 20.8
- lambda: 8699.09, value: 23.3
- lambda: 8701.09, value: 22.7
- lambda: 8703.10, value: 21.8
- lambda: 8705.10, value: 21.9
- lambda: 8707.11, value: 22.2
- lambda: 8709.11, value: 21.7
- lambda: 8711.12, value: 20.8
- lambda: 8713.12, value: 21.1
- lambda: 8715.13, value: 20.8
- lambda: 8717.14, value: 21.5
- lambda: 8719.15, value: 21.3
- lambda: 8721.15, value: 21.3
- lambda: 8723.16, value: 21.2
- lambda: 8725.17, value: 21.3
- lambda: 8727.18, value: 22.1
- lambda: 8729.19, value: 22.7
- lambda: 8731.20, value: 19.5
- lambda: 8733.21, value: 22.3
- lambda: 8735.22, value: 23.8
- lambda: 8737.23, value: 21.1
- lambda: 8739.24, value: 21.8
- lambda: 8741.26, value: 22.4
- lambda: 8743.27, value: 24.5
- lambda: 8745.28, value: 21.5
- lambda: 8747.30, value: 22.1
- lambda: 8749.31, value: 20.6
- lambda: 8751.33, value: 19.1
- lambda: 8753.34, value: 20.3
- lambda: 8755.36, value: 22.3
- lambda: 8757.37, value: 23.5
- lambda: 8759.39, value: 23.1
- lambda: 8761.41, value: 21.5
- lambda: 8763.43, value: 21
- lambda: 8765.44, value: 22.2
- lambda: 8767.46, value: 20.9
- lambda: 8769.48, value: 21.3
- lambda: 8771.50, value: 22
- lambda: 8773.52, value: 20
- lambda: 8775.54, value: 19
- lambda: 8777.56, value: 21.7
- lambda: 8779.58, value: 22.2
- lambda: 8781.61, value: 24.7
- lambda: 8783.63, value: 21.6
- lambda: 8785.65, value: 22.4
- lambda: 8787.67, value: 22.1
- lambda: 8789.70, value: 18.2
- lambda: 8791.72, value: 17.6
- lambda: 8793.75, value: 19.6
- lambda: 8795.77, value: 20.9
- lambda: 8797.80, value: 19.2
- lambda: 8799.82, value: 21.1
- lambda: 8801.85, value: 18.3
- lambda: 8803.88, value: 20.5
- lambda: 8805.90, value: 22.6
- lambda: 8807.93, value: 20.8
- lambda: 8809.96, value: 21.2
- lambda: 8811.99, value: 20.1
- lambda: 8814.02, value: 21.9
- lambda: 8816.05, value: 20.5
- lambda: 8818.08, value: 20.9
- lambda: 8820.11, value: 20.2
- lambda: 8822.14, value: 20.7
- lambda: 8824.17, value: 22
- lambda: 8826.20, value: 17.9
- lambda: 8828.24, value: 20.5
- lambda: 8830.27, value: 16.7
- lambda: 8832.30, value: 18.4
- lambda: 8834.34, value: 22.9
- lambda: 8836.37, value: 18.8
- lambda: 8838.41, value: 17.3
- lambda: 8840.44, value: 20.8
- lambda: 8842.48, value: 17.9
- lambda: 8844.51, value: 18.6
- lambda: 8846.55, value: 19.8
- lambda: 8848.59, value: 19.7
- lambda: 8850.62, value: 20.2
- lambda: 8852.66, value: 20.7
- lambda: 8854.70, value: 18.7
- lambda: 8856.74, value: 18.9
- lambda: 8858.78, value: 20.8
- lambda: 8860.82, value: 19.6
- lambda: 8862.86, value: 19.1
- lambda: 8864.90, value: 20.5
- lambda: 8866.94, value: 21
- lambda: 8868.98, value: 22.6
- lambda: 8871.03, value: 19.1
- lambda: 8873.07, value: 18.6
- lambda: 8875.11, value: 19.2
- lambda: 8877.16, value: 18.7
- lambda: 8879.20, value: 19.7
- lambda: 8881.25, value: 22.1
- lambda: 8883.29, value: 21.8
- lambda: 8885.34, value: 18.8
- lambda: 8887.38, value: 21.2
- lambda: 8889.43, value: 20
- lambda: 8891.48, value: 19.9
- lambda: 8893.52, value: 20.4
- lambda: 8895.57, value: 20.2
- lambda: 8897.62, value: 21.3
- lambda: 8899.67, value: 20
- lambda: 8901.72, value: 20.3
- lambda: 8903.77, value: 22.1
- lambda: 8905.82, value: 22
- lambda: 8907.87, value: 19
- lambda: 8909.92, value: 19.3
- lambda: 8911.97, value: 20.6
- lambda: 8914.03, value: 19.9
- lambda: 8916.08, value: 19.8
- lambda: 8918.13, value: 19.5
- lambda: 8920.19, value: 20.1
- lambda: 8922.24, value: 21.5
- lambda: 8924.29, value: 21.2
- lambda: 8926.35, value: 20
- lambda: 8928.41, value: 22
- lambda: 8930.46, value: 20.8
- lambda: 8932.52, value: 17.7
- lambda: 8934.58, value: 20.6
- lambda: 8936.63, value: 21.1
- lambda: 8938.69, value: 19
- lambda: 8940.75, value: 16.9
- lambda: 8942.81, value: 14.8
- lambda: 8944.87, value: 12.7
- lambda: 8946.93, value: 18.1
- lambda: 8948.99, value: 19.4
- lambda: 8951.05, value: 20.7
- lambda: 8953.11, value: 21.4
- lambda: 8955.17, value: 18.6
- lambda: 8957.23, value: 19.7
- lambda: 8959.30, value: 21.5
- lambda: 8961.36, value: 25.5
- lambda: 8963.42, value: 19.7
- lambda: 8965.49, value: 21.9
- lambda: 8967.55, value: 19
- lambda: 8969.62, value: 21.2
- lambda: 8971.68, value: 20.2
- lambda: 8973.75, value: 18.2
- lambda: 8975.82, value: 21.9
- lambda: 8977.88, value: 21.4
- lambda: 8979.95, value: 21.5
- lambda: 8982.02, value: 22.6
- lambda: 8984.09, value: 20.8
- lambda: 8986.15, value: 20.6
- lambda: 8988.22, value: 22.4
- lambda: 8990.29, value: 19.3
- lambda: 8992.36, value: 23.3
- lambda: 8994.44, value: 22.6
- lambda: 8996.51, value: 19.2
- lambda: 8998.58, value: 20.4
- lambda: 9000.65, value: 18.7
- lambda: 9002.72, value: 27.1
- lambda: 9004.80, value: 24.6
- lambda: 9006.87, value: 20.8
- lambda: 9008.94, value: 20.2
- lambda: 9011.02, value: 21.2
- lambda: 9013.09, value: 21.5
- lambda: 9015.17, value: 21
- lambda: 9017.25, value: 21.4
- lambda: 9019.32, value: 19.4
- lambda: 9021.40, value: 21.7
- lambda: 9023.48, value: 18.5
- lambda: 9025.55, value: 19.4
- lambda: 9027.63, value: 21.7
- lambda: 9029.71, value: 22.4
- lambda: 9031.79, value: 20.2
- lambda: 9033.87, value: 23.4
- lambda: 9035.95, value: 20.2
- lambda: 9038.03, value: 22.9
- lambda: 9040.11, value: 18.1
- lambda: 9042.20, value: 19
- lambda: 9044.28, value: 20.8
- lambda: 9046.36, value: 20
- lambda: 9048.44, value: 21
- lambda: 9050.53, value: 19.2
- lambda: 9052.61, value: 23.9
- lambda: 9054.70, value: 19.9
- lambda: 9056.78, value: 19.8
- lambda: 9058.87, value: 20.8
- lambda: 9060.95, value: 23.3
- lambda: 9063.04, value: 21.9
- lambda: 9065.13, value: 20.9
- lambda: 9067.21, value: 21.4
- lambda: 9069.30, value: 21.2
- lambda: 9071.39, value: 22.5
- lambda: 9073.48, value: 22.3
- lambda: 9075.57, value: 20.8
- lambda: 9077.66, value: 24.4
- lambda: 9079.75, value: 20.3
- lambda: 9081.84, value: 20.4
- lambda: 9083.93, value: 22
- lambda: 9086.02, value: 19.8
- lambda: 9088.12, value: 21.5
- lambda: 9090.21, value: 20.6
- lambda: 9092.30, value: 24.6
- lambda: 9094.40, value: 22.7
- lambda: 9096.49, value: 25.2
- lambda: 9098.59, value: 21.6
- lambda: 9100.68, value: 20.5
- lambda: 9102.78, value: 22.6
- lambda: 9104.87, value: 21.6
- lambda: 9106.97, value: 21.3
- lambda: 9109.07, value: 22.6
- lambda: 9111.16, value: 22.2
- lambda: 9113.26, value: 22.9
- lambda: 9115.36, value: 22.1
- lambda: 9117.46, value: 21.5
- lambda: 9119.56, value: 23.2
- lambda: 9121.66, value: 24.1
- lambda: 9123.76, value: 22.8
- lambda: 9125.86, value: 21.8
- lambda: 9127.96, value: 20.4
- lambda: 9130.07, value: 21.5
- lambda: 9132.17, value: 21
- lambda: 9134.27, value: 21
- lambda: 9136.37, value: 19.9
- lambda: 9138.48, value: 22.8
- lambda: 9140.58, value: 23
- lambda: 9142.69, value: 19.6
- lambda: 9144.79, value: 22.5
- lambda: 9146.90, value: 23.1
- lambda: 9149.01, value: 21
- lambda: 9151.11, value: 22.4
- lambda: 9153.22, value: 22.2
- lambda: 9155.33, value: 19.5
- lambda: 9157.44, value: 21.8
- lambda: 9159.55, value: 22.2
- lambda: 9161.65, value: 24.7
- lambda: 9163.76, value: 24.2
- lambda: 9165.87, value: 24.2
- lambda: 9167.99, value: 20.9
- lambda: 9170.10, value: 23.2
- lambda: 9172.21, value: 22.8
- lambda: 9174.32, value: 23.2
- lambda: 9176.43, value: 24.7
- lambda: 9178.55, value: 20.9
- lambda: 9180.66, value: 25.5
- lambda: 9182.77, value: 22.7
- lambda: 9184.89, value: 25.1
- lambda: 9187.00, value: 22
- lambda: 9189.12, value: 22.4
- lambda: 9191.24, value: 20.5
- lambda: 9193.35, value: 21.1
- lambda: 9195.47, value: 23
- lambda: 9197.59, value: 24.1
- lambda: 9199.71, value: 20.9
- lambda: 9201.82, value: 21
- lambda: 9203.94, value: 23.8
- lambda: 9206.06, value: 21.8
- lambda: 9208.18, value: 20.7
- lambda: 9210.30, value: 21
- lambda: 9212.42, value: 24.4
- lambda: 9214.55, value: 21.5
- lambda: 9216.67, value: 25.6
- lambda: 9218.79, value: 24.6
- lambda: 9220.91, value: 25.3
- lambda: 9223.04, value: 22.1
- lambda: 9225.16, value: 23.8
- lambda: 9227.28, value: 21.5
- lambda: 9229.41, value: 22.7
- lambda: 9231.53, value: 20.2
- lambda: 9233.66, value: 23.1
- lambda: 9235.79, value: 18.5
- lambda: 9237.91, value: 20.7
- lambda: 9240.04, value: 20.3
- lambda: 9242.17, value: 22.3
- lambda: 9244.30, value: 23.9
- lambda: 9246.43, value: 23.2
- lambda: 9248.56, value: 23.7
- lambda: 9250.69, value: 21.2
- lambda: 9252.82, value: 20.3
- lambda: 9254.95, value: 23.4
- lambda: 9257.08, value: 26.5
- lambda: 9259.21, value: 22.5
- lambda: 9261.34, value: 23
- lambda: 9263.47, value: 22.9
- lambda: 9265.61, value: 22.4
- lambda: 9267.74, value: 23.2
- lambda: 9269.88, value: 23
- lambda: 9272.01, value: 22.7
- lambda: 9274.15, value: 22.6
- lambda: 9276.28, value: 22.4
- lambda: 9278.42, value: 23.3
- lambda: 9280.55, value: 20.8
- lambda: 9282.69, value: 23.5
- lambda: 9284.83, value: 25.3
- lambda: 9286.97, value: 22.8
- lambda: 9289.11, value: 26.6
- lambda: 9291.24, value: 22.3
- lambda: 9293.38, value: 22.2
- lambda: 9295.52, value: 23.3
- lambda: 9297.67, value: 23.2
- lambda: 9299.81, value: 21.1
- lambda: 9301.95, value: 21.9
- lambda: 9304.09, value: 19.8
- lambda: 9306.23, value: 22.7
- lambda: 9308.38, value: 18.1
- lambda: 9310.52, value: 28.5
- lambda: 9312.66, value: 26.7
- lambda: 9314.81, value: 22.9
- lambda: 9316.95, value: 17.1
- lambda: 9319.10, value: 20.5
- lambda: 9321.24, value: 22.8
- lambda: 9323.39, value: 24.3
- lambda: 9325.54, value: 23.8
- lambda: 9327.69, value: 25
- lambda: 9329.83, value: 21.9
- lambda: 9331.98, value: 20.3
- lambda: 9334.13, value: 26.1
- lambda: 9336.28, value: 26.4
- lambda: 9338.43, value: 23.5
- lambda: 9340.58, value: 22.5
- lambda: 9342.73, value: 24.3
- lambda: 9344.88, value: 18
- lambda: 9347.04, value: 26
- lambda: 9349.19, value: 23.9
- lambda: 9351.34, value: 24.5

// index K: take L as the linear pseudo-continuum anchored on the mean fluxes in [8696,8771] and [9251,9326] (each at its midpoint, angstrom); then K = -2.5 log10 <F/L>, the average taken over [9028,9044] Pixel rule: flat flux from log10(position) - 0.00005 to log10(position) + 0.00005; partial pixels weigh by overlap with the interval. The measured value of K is 0.07 mag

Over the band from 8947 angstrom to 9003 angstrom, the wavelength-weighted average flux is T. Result 20.9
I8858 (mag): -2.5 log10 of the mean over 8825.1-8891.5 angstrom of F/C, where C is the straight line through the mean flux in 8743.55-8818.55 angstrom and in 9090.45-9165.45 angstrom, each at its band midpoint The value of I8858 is 0.09 mag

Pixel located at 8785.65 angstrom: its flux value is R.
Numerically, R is 22.4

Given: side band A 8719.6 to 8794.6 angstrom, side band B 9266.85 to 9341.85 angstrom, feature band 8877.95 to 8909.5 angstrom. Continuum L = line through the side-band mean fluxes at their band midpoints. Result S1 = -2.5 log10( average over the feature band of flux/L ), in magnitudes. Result 0.066 mag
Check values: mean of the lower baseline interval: 21.5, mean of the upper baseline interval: 22.9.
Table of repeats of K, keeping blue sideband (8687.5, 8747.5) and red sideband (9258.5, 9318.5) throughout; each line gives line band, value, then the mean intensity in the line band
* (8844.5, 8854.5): 0.12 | 19.8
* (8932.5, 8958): 0.20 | 18.5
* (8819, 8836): 0.12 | 19.9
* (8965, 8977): 0.10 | 20.4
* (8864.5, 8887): 0.10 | 20.2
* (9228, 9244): 0.07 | 21.2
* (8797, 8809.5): 0.08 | 20.5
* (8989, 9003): 0.05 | 21.2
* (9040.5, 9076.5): 0.07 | 21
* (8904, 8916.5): 0.10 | 20.2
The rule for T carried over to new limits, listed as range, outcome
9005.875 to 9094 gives 21.1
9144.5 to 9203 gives 22.6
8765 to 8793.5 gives 21.1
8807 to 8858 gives 19.8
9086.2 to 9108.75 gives 22.1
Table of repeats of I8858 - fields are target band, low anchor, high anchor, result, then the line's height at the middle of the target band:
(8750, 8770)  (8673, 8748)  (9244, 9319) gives 0.03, 22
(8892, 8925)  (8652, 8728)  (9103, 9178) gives 0.08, 21.9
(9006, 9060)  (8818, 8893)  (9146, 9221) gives 0.03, 21.4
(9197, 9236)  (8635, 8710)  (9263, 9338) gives 0.01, 22.8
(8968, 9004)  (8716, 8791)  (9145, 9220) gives 0.05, 22.2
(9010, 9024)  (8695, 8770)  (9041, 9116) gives 0.04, 21.6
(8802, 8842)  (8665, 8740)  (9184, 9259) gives 0.10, 22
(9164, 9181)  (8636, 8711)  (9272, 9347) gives -0.02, 22.7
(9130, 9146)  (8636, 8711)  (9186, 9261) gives 0.04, 22.3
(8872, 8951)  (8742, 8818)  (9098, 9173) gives 0.09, 21.5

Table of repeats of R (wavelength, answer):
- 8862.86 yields 19.1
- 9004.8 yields 24.6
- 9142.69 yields 19.6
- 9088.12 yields 21.5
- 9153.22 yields 22.2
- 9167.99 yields 20.9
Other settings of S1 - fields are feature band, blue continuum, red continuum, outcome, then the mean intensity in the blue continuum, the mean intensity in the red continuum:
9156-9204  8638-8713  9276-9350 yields 0.00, 22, 23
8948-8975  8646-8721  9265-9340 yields 0.09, 21.9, 22.9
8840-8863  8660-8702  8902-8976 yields 0.06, 22.1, 19.9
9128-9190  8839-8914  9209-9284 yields -0.02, 20.1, 22.6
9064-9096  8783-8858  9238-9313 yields -0.01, 20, 22.8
